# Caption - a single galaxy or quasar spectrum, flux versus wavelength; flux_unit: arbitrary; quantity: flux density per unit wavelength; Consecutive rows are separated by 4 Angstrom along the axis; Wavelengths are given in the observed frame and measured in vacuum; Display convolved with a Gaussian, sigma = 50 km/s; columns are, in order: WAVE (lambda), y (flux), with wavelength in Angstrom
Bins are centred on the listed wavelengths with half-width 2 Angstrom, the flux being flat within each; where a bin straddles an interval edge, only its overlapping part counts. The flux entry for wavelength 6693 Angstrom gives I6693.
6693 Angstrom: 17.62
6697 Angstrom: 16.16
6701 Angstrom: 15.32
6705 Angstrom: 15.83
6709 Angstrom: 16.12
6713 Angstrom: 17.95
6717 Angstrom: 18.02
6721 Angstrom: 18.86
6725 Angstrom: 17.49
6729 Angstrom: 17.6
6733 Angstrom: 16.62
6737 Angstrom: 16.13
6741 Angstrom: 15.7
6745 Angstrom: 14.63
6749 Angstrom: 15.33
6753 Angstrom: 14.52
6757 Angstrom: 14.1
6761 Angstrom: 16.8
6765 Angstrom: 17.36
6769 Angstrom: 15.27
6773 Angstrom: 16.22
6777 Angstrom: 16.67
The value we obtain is 17.62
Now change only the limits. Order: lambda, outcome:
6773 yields 16.22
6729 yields 17.6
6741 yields 15.7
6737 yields 16.13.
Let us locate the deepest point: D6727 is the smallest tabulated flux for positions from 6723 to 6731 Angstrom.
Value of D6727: 17.49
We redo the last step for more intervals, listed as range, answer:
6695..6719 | 15.32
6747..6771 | 14.1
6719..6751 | 14.63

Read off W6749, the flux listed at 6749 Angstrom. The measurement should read 15.33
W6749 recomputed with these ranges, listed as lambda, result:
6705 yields 15.83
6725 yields 17.49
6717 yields 18.02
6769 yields 15.27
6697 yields 16.16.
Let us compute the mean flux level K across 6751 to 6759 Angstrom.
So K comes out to 14.3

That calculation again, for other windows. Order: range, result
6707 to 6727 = 17.7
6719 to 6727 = 18.2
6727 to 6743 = 16.5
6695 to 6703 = 15.7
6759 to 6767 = 17.1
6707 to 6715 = 17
